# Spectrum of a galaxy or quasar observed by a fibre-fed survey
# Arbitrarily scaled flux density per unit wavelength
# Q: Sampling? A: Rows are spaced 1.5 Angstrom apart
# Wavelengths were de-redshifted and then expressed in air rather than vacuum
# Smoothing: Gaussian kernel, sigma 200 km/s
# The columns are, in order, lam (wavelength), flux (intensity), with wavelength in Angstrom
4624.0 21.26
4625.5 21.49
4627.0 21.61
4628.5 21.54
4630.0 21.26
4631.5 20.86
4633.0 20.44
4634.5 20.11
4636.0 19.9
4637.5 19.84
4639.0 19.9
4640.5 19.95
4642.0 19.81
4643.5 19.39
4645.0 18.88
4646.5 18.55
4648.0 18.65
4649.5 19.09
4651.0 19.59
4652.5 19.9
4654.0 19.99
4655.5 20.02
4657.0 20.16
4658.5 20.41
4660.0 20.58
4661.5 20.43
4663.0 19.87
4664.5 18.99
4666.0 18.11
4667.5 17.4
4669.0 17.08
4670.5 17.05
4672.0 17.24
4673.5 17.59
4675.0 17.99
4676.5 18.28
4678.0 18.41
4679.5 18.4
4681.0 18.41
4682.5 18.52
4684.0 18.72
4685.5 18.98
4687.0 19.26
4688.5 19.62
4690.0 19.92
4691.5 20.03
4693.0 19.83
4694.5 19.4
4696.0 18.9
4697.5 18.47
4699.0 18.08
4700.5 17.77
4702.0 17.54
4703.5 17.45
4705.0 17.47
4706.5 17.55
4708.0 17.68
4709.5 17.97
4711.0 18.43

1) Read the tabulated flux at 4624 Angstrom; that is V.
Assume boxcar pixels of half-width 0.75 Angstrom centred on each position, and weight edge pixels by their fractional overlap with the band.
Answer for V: 21.26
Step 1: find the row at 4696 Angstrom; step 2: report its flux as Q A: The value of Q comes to 18.9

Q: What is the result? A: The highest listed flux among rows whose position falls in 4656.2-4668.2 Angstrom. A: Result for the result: 20.58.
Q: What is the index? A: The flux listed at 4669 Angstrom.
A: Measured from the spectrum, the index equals 17.08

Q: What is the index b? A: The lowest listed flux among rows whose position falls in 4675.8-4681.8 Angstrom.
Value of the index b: 18.28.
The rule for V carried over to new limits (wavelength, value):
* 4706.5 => 17.55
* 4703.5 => 17.45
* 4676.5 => 18.28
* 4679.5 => 18.4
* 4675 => 17.99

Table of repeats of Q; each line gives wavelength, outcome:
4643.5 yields 19.39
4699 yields 18.08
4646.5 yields 18.55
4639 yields 19.9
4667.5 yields 17.4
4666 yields 18.11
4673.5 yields 17.59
